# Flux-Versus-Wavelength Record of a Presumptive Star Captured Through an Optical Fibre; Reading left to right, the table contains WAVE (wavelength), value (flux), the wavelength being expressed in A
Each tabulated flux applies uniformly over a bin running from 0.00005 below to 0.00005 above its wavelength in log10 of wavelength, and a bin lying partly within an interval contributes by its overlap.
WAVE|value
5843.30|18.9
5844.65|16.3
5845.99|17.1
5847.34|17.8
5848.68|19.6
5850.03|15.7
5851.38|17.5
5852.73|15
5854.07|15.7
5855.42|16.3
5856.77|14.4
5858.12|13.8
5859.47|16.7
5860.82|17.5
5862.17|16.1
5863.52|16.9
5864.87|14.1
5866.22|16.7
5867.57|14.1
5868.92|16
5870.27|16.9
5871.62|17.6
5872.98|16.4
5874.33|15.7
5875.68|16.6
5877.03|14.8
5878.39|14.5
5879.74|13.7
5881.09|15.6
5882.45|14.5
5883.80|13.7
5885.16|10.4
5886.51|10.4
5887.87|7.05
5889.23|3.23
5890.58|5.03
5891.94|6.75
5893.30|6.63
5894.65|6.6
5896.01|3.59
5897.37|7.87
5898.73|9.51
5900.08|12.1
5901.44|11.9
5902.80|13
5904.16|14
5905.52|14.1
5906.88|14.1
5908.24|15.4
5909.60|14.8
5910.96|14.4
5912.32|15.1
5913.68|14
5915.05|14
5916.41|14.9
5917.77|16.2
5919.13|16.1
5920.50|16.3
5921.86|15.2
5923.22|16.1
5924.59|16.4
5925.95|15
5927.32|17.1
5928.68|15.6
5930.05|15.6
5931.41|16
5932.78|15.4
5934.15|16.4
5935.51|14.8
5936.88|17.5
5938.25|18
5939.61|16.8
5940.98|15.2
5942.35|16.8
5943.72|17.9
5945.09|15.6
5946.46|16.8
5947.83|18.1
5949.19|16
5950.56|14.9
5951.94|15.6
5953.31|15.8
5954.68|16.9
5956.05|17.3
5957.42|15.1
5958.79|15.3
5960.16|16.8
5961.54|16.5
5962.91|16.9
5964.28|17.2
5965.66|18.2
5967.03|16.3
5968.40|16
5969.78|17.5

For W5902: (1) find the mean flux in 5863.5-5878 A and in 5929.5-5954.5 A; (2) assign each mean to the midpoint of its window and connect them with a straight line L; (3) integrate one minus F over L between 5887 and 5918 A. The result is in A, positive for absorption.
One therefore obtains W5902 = 9.9 A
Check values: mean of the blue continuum 15.9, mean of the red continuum 16.3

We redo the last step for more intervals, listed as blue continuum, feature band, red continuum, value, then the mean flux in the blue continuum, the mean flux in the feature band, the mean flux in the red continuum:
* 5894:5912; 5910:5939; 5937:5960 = -3.7 A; 11.7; 15.7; 16.4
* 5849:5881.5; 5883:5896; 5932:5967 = 6.8 A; 15.8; 7.61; 16.5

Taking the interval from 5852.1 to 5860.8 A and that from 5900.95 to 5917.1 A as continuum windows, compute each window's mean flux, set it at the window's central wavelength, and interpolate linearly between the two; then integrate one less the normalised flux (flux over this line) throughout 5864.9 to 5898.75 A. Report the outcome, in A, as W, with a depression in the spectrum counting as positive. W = 7.0 A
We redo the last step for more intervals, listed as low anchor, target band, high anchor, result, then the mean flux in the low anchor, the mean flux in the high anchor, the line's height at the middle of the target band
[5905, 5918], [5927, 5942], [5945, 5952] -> -0.5 A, 14.7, 16.3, 15.7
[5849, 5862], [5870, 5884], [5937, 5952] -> 0.5 A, 15.9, 16.6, 16.1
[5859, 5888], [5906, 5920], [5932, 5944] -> 0.9 A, 14.9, 16.5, 15.9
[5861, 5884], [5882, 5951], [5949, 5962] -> 9.8 A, 15.6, 16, 15.8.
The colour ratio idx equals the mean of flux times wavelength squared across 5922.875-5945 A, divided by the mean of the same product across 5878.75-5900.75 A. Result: 1.8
